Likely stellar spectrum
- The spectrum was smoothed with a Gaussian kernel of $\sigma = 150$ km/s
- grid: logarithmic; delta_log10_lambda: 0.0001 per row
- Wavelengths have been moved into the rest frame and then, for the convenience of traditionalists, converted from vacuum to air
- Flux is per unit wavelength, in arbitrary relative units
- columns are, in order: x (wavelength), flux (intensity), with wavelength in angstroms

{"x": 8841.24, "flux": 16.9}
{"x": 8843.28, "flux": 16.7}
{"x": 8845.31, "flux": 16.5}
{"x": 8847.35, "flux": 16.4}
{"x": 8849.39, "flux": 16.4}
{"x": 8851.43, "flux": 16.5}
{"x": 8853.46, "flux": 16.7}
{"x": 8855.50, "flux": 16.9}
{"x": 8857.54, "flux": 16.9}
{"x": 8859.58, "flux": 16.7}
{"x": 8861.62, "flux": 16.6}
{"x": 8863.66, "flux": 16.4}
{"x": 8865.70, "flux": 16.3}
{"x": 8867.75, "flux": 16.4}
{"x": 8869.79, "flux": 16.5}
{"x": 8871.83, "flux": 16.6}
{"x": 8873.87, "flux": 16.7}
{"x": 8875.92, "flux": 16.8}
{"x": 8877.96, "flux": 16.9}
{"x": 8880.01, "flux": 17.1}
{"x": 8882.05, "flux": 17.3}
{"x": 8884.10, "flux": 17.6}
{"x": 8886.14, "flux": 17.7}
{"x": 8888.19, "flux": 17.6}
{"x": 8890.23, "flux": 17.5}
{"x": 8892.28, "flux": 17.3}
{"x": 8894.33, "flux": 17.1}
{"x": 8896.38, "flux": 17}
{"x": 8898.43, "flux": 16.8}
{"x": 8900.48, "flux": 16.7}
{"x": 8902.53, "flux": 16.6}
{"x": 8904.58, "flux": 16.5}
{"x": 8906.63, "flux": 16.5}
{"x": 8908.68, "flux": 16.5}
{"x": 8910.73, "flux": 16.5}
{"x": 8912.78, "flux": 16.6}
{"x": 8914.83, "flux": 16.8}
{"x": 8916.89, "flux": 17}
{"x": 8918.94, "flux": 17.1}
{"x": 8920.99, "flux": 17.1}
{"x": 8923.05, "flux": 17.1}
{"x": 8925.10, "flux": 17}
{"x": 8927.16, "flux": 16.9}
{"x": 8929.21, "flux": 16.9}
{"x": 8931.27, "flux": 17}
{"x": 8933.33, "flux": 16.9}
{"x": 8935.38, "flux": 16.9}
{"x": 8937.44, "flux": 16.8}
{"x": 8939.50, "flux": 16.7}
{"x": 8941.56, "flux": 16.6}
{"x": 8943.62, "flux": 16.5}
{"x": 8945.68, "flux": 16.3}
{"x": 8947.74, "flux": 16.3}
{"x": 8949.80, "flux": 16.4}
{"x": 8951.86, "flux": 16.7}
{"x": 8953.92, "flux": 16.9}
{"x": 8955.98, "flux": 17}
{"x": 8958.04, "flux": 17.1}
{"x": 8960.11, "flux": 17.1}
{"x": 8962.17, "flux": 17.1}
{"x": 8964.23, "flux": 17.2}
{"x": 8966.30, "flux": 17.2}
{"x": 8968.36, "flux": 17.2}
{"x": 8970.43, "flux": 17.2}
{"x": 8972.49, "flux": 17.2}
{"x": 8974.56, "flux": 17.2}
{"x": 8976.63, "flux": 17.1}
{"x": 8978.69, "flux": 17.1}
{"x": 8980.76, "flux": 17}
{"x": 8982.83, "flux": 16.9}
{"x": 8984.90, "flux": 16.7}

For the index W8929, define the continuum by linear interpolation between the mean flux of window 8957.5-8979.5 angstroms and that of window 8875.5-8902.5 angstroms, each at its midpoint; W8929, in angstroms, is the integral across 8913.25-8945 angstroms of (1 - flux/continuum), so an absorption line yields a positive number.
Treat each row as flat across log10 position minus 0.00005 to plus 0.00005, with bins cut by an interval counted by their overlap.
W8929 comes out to 0.5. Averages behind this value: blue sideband 17.2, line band 16.9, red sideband 17.2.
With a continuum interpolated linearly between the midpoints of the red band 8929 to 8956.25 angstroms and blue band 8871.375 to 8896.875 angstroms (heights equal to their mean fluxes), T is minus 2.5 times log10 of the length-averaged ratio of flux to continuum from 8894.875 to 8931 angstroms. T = 0.01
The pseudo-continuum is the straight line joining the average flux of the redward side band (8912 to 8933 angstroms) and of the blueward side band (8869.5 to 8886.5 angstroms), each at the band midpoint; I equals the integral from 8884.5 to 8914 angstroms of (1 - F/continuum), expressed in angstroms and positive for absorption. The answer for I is 0.09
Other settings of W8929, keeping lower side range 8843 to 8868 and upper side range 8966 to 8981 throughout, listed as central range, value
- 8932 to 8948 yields 0.3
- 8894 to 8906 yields 0.0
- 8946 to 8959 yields 0.3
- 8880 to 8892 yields -0.5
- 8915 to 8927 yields -0.1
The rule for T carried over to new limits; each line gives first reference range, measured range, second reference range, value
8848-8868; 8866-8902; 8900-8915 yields -0.03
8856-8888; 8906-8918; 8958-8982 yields 0.02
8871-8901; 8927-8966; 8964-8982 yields 0.02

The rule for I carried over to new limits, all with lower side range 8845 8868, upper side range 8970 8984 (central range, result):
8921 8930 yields -0.1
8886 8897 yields -0.4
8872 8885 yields -0.3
